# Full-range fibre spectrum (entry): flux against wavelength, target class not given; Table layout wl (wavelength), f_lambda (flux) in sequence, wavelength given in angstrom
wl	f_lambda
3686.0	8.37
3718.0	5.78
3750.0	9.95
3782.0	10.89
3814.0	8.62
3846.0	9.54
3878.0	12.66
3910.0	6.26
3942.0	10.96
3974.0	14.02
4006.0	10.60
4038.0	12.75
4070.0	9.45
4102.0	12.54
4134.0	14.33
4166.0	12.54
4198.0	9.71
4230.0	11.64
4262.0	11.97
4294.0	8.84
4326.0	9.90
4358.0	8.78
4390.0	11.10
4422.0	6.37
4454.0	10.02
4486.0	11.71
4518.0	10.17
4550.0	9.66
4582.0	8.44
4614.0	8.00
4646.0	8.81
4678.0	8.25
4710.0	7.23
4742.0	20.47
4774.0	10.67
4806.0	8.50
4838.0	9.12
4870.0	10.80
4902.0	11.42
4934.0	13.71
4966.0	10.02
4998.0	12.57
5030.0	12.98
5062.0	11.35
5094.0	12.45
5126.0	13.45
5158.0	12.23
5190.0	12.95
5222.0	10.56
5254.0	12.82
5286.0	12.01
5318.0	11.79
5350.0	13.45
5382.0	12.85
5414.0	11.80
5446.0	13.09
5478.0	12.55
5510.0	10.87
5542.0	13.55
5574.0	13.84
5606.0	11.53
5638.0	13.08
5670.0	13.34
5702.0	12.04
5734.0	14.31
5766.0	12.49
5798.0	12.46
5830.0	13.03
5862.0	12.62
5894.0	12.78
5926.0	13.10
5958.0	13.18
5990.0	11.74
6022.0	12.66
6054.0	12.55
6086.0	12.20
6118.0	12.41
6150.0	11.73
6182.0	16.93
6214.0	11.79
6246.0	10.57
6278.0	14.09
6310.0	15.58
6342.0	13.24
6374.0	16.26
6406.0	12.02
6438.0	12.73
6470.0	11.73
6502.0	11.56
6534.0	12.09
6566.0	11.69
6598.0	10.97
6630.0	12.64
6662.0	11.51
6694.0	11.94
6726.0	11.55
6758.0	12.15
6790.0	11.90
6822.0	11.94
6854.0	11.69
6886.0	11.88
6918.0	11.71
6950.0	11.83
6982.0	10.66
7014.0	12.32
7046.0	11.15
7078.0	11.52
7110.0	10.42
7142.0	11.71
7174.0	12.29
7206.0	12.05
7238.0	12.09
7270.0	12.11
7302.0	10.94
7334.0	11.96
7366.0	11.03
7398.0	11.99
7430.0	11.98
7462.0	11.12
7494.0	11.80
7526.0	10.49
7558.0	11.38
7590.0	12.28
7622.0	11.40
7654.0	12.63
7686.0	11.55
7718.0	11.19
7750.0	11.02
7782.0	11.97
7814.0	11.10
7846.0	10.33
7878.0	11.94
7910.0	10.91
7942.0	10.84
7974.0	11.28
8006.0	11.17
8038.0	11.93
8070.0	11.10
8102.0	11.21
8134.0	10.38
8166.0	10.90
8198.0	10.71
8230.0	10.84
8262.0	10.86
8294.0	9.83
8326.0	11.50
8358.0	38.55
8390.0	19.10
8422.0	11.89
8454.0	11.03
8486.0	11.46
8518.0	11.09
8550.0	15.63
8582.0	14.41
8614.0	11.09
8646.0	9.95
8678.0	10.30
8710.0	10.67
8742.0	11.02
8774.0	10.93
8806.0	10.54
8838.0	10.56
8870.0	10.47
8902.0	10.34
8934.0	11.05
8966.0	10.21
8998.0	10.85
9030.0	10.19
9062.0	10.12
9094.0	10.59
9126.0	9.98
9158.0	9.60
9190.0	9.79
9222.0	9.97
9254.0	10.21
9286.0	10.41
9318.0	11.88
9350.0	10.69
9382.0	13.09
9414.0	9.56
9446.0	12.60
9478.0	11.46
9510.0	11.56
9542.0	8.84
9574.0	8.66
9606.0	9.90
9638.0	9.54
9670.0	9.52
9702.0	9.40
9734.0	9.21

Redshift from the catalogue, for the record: 0.27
